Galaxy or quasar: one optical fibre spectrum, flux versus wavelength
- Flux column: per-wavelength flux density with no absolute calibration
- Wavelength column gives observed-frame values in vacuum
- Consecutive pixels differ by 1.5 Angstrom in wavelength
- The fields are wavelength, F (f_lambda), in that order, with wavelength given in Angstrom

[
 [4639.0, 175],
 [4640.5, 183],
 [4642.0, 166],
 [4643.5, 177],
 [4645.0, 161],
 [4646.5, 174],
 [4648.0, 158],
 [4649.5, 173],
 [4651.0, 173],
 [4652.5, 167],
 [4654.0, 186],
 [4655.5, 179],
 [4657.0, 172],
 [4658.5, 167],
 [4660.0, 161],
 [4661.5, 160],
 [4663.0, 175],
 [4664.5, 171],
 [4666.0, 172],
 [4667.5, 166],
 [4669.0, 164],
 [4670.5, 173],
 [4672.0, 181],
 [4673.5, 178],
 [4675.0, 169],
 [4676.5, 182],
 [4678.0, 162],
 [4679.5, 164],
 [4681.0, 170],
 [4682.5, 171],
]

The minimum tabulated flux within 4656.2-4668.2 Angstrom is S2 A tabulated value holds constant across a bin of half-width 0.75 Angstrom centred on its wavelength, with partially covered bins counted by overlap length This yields 160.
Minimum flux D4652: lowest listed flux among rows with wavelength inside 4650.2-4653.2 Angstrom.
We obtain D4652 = 167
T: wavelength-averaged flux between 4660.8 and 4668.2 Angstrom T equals 169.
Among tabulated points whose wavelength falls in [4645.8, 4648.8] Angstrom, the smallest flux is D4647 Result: 158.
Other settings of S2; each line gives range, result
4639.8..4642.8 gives 166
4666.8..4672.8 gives 164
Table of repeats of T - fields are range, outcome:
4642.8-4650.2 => 169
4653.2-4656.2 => 182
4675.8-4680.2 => 169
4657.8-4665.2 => 167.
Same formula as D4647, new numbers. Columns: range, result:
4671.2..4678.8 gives 162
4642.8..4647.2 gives 161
